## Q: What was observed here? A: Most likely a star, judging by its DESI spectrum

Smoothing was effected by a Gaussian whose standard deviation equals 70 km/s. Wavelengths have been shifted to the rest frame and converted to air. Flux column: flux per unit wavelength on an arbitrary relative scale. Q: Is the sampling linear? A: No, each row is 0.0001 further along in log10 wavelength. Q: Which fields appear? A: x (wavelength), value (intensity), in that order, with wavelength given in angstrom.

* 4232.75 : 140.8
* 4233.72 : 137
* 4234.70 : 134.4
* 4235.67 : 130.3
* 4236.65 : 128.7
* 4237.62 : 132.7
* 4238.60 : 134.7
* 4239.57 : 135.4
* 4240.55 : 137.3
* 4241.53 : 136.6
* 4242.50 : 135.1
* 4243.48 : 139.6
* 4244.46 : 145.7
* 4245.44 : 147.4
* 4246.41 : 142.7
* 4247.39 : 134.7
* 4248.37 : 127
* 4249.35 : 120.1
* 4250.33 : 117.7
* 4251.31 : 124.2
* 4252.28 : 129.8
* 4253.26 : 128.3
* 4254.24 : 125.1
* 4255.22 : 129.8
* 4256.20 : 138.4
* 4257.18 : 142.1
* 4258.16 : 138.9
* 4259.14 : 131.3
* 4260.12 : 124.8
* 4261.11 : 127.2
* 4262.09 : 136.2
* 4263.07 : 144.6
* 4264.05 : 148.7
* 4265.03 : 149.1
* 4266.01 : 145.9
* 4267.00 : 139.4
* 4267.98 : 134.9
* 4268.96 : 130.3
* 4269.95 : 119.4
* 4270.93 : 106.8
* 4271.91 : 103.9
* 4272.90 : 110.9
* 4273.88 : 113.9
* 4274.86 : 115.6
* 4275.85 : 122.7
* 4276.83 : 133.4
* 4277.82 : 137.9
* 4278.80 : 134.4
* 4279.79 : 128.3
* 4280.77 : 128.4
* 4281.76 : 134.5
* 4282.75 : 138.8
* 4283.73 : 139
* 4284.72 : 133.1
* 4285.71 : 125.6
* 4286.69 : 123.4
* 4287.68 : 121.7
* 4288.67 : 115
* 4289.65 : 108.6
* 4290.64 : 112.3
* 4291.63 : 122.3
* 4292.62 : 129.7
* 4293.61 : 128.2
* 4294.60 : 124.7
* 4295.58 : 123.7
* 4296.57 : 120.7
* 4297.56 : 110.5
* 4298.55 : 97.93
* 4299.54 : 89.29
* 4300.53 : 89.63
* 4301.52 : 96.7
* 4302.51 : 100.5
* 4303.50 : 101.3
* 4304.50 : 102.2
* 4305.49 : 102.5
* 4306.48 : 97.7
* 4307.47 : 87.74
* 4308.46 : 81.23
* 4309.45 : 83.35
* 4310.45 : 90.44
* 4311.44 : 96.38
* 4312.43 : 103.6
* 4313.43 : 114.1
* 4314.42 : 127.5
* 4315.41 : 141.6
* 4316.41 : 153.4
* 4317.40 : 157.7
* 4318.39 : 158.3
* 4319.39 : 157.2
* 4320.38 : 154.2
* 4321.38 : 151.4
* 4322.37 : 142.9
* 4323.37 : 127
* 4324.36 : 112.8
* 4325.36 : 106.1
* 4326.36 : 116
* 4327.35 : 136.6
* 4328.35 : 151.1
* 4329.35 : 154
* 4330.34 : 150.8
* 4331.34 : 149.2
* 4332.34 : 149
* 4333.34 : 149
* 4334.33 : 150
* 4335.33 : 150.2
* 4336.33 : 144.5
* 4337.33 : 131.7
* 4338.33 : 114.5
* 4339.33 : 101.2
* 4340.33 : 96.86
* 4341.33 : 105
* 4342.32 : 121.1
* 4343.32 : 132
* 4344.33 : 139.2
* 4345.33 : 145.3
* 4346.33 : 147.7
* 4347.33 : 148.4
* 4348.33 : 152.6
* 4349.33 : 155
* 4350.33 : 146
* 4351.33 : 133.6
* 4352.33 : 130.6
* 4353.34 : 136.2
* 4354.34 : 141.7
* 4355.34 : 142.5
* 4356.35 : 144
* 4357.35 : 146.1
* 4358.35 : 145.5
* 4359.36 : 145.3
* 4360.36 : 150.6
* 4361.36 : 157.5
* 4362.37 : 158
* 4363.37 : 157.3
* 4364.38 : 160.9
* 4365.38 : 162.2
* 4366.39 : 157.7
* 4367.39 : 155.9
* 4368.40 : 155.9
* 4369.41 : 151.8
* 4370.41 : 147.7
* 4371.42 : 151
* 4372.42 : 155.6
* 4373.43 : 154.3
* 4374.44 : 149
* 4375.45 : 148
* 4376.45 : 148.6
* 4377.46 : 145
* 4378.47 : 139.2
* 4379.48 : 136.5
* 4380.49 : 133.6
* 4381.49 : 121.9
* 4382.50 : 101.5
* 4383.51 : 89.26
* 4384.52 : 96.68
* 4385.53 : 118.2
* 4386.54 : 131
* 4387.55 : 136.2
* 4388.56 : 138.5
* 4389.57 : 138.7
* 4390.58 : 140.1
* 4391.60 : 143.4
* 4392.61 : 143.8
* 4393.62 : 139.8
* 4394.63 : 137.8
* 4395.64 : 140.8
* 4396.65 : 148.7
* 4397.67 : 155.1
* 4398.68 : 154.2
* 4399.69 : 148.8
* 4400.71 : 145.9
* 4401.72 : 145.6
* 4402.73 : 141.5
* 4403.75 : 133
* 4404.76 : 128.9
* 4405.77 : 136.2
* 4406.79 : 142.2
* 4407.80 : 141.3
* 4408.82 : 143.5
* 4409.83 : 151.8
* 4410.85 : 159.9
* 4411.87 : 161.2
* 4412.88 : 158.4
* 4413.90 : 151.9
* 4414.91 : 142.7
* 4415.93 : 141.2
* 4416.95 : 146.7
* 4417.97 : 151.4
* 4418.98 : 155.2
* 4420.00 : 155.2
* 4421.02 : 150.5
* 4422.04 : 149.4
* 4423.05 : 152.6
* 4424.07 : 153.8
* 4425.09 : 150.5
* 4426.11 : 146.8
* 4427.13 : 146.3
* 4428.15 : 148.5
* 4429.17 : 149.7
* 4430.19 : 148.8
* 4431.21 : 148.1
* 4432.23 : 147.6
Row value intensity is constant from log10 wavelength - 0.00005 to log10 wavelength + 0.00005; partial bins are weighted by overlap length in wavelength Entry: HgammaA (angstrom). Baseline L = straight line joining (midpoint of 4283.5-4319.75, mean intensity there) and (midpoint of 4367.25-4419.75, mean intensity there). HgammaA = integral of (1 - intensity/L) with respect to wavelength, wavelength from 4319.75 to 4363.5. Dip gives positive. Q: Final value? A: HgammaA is -4.3 angstrom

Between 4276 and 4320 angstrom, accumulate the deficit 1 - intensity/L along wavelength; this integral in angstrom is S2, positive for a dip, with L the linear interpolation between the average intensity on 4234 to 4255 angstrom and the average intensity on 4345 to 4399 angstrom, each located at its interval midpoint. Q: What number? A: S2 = 6.0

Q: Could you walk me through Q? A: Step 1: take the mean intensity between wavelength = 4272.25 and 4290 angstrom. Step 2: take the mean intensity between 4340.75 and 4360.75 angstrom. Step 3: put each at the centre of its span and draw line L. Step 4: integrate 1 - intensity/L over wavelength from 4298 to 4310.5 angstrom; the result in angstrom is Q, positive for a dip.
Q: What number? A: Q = 3.5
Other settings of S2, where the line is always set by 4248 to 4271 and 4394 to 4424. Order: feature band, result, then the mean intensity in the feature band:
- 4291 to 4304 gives 2.4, 110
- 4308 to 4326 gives 1.6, 126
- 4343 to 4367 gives -0.9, 147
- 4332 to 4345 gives 1.0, 129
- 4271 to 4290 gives 1.4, 124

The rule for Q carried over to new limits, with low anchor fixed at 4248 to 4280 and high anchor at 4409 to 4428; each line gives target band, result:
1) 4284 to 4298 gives 1.19 angstrom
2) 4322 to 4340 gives 0.49 angstrom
